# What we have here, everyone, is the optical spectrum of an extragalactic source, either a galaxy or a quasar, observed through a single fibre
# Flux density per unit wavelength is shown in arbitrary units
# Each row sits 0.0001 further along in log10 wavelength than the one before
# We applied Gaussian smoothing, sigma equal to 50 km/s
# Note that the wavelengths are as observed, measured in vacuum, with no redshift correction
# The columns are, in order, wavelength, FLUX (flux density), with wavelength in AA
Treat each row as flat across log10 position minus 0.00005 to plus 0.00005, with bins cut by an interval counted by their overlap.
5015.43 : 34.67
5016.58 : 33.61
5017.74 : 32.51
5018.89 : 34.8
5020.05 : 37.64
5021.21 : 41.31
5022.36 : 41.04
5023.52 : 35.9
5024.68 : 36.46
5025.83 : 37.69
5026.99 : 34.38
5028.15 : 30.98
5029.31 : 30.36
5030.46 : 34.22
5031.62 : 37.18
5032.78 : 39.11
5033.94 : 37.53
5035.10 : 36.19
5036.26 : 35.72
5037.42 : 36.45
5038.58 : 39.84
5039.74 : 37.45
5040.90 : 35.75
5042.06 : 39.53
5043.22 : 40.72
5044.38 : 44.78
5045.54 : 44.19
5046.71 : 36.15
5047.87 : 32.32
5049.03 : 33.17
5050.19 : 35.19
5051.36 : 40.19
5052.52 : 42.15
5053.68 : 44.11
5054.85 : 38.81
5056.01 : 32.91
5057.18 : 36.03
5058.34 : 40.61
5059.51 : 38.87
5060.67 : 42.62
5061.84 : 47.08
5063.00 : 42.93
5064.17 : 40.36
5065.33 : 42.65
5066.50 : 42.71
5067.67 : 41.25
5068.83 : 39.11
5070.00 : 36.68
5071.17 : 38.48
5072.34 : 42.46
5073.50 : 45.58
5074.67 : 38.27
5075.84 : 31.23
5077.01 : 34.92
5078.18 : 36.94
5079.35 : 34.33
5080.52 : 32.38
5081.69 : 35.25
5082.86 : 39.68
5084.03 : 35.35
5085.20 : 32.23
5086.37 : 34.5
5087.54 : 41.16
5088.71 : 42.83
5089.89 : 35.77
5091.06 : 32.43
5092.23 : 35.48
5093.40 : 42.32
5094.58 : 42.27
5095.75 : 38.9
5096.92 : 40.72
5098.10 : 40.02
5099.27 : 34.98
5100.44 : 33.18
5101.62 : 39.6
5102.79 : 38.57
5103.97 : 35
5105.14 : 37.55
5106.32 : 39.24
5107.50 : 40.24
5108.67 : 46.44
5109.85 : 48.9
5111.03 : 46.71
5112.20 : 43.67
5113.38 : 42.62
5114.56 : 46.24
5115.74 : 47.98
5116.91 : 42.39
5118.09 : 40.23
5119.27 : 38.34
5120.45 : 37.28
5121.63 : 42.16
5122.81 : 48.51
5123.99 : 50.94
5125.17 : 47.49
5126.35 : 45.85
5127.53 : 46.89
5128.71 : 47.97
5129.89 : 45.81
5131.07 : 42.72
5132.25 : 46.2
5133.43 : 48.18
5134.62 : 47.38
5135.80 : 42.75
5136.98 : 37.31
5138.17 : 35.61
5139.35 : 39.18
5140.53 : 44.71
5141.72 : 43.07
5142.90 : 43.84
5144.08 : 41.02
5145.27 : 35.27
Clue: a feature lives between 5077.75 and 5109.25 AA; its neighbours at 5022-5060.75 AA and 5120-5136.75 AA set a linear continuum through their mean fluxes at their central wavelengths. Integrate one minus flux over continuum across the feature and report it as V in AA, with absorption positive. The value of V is 3.50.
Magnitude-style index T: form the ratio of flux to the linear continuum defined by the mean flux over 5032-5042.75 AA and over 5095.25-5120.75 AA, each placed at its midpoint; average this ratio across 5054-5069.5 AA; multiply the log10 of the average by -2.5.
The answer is -0.05 mag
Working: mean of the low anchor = 37.5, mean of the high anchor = 40.9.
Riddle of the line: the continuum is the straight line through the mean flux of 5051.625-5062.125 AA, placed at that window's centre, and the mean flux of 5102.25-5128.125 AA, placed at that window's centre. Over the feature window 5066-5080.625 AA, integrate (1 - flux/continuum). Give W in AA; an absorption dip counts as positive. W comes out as 1.0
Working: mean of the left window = 40.2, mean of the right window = 43.3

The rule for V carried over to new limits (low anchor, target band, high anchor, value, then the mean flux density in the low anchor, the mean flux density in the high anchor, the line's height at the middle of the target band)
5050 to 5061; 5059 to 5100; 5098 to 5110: 0.5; 39.2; 39.1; 39.1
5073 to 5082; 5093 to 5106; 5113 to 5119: 0.6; 36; 43.6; 40.4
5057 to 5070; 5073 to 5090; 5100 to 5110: 1.6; 41.3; 39.5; 40.5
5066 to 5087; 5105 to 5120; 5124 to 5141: -0.5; 37.3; 44.4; 41.8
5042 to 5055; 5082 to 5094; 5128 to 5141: 1.2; 39.3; 43.5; 41.2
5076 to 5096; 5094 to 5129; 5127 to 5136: -0.2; 36.7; 46.1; 42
